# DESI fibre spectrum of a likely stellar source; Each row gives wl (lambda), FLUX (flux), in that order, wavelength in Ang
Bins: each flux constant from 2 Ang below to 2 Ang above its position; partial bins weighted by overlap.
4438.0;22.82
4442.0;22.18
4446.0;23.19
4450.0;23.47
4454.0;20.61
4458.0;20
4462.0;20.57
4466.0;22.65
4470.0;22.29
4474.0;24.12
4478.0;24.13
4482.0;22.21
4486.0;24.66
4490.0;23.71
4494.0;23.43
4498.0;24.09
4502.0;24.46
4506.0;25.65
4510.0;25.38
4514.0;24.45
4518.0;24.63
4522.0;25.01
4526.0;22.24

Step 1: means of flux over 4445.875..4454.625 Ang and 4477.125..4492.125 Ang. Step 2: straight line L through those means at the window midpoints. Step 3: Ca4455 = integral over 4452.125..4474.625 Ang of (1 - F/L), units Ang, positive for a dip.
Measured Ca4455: 1.38 Ang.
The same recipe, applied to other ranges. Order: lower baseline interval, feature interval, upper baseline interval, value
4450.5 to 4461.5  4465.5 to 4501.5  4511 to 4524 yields -1.6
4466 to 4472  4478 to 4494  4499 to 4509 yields 0.0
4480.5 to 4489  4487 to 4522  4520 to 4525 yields -0.7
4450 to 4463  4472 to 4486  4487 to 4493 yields -0.5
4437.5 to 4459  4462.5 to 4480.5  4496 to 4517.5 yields 0.1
